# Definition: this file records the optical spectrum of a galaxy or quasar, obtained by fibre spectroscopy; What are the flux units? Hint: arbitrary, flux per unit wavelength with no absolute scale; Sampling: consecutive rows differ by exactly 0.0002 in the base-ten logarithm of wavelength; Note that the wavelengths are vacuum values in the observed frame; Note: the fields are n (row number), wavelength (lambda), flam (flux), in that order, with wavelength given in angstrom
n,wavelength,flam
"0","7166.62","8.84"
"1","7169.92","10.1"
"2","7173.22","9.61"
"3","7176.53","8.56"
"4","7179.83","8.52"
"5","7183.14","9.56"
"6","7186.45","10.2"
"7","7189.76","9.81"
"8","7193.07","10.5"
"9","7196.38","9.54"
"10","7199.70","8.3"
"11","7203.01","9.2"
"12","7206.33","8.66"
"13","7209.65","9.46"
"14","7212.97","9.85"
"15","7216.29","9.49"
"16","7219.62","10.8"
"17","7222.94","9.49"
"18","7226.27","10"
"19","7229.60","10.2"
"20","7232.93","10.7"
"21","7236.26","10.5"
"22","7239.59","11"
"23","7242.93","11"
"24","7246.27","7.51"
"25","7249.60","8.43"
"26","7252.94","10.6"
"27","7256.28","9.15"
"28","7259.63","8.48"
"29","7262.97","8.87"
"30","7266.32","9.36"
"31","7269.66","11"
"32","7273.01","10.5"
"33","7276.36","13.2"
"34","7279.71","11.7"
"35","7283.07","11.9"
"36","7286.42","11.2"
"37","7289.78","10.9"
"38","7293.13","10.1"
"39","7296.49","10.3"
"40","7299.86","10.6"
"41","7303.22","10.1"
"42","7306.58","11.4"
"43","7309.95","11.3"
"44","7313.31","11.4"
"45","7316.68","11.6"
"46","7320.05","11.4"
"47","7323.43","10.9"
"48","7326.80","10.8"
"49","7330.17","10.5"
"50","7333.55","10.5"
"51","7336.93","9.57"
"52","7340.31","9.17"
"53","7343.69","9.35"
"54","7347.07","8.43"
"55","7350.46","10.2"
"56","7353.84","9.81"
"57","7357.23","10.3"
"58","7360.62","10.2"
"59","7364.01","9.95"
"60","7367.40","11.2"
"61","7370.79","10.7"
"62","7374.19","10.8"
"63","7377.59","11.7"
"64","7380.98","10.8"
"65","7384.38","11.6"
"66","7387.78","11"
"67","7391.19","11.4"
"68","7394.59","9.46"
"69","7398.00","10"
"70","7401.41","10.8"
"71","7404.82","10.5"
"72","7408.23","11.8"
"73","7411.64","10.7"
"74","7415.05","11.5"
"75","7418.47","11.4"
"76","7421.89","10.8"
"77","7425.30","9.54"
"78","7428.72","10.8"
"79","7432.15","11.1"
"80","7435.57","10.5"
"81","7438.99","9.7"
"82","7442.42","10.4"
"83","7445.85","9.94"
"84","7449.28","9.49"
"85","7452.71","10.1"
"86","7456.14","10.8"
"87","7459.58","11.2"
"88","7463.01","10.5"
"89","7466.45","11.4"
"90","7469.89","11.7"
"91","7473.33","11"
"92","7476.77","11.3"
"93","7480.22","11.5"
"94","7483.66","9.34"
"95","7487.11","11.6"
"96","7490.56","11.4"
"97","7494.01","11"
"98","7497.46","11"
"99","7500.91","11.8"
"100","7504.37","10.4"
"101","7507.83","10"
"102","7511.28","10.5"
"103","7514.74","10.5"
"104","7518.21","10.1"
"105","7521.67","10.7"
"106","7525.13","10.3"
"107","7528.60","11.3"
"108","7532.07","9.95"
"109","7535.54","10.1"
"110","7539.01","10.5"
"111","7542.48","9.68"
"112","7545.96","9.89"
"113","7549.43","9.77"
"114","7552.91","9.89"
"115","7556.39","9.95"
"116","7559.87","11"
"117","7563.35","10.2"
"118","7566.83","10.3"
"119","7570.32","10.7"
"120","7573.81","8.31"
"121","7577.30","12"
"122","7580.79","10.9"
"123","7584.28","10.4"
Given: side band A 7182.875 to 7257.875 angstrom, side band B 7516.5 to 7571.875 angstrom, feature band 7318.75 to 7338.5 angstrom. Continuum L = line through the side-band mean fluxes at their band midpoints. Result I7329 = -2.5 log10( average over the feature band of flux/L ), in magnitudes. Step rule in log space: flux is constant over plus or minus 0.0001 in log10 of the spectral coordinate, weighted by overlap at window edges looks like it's -0.07 mag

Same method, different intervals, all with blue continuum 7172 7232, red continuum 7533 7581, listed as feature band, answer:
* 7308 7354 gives -0.06 mag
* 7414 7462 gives -0.06 mag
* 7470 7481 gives -0.13 mag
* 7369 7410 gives -0.10 mag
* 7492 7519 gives -0.06 mag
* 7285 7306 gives -0.09 mag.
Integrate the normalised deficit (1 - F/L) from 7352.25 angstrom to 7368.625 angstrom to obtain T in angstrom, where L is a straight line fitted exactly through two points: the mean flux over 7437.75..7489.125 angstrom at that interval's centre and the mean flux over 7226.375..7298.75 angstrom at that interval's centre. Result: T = 0.3 angstrom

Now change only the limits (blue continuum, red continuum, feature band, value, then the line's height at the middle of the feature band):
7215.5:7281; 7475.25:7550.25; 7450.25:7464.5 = -0.2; 10.5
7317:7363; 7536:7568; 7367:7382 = -1.3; 10.1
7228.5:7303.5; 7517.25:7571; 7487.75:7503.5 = -1.5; 10.3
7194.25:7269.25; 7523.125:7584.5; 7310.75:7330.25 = -2.7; 9.79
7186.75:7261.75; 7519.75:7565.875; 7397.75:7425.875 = -2.4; 10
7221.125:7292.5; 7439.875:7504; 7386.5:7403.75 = 0.2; 10.6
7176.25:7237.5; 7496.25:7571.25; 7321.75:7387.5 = -2.4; 9.99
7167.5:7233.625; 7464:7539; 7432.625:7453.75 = 1.0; 10.6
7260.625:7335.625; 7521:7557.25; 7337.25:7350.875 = 1.9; 10.7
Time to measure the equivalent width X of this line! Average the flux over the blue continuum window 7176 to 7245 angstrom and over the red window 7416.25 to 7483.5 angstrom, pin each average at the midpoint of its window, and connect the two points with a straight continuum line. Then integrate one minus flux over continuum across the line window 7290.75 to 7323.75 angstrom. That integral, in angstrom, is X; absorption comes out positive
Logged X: -2.5 angstrom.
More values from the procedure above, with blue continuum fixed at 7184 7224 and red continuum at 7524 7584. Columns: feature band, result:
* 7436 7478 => -2.2 angstrom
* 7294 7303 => -0.5 angstrom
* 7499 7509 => -0.6 angstrom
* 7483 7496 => -1.0 angstrom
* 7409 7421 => -1.4 angstrom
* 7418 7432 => -0.8 angstrom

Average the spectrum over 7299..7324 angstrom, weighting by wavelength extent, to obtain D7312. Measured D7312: 11.1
